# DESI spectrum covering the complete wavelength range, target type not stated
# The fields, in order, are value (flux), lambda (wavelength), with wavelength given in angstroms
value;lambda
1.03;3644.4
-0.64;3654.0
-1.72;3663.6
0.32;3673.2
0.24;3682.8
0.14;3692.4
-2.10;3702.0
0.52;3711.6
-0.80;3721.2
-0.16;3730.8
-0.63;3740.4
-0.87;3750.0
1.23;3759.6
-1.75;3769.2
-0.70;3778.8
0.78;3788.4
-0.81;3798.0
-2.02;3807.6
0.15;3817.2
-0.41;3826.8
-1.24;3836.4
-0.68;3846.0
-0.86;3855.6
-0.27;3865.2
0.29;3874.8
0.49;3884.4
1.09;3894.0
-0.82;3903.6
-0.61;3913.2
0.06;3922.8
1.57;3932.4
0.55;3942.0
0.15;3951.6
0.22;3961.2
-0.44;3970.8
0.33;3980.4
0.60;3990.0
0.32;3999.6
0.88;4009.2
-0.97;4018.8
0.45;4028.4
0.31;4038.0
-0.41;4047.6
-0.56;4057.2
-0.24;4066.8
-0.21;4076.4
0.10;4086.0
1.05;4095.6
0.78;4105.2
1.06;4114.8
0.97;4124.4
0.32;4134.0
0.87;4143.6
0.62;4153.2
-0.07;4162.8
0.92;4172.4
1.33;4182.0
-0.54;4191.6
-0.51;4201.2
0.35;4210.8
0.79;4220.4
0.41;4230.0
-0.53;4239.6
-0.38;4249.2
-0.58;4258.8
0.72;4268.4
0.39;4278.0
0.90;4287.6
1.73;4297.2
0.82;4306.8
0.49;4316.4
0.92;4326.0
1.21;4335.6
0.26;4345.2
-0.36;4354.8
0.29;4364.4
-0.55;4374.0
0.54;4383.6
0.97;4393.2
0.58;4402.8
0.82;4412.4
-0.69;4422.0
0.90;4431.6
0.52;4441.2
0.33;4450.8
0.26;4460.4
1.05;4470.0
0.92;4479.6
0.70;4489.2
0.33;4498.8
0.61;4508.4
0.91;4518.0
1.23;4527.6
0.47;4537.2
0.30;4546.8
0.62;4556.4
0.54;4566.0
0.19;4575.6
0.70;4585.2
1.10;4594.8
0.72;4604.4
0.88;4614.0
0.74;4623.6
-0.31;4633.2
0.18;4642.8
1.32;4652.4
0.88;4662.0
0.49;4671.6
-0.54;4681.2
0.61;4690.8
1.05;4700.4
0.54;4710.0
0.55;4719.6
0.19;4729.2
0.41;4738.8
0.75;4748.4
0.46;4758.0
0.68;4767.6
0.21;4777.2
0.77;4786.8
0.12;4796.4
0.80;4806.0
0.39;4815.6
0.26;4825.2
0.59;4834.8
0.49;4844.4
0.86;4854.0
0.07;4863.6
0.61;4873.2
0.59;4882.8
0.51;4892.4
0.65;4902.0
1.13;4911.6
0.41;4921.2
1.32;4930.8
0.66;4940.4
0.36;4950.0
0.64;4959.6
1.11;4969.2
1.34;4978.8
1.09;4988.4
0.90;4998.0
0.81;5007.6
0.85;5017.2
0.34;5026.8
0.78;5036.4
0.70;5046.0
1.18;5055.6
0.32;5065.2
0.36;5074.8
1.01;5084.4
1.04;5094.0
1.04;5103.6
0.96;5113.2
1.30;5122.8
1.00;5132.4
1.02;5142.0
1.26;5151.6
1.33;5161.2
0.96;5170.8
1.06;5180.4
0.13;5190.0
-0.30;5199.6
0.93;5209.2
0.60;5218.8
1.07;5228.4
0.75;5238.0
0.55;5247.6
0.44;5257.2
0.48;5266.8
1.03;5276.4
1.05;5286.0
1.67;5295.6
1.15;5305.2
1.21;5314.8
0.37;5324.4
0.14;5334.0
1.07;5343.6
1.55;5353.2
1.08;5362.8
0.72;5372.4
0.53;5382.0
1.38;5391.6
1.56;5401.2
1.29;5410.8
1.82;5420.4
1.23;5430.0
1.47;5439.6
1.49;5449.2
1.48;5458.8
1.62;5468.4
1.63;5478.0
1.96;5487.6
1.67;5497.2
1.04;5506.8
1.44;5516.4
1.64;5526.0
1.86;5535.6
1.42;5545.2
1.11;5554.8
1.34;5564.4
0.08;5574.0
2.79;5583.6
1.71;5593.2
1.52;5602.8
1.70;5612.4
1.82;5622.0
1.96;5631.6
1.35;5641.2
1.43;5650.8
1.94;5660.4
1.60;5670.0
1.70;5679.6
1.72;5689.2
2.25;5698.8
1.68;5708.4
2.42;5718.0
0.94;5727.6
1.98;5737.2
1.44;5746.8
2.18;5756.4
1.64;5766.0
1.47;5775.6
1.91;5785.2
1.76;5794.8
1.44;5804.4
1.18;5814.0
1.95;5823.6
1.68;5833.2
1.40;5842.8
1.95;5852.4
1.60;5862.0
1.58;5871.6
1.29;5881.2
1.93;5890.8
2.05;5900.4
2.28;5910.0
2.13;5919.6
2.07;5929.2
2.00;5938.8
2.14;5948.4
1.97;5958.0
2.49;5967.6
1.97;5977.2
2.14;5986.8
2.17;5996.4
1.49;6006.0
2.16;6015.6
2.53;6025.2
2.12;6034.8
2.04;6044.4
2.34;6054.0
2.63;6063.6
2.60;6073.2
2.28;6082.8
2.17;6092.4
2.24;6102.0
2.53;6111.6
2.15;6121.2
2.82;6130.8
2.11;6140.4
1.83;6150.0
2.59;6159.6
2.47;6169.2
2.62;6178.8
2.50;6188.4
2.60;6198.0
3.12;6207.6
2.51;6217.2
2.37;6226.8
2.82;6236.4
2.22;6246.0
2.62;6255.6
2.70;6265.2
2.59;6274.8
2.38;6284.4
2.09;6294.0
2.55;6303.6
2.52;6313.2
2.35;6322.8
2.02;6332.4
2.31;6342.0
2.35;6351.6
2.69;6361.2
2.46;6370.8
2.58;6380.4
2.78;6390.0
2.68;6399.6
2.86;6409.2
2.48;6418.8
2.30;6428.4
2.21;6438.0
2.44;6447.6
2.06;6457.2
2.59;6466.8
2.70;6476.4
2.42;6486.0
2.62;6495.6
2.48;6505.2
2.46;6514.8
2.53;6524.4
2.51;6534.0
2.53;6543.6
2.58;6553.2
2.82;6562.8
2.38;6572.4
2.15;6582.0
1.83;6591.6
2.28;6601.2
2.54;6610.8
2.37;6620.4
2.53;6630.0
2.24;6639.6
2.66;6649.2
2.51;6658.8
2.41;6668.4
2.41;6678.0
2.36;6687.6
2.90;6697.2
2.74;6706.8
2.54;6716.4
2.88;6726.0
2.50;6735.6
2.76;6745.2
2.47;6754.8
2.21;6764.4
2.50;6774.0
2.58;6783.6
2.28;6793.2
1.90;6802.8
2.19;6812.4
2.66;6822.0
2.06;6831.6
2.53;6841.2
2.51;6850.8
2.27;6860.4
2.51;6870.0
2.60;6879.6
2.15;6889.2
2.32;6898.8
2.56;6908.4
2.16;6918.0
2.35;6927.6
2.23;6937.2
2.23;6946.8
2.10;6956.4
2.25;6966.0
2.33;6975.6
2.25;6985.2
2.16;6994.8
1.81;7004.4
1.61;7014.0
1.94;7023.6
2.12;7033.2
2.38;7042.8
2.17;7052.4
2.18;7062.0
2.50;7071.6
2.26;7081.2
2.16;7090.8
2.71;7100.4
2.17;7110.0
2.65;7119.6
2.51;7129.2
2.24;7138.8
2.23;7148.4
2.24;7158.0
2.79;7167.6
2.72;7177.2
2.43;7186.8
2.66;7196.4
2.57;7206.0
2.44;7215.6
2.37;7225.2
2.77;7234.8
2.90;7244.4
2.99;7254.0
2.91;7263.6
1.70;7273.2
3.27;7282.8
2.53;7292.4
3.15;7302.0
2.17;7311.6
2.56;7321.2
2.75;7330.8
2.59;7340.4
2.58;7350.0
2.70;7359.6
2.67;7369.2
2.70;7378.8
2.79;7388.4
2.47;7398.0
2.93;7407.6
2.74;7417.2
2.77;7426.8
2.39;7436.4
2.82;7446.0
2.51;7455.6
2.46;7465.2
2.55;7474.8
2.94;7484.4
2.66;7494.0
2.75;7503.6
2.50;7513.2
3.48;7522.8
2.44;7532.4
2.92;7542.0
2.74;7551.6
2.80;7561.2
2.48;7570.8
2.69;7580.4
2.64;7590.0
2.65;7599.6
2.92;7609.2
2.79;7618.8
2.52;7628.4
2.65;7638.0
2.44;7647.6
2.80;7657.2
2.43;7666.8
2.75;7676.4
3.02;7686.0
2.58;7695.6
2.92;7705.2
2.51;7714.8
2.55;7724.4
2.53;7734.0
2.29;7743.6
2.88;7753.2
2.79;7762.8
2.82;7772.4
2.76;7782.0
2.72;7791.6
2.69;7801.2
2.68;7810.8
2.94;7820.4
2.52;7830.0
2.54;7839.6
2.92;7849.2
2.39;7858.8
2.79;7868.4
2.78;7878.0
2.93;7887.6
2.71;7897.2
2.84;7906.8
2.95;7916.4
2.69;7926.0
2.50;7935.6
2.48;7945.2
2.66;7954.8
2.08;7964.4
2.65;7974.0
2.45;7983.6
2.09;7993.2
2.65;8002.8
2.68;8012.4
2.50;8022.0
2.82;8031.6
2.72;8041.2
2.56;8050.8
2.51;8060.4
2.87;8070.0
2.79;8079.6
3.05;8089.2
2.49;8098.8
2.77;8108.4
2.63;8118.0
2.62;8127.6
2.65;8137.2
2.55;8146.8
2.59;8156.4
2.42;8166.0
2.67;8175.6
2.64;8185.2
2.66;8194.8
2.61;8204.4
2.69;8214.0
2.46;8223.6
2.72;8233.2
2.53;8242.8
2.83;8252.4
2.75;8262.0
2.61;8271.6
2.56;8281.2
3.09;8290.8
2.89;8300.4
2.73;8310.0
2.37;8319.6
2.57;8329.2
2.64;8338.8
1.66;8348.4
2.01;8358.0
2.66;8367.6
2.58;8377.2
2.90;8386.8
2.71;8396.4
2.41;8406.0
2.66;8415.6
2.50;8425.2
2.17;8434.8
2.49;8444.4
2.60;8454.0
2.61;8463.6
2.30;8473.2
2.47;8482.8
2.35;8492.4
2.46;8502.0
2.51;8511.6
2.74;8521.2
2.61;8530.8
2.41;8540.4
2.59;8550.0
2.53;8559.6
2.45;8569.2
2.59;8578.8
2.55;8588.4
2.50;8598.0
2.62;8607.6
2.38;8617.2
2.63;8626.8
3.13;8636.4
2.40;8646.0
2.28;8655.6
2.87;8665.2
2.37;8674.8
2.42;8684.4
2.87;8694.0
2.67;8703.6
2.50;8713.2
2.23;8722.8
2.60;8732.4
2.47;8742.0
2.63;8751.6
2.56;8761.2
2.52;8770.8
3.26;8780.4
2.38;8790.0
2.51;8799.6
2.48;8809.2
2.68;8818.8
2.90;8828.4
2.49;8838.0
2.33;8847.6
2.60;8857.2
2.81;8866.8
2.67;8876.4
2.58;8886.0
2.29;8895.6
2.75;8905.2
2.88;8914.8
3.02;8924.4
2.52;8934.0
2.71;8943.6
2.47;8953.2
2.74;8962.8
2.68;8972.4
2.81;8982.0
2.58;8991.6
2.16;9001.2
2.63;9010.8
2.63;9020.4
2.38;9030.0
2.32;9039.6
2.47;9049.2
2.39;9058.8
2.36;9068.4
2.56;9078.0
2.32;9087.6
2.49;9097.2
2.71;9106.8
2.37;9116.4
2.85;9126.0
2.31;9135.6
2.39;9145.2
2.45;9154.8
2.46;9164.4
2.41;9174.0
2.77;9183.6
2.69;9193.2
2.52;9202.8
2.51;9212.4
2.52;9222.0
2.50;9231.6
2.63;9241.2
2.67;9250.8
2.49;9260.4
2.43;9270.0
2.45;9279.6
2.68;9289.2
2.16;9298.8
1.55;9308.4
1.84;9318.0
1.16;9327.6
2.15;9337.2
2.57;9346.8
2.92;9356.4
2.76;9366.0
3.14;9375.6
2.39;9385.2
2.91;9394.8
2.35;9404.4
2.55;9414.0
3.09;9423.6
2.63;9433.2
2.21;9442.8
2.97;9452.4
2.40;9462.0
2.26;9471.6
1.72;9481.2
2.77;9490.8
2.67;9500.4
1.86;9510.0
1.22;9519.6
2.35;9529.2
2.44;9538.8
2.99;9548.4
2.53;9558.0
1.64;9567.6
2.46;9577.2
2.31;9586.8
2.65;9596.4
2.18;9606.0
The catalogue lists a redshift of 0.355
